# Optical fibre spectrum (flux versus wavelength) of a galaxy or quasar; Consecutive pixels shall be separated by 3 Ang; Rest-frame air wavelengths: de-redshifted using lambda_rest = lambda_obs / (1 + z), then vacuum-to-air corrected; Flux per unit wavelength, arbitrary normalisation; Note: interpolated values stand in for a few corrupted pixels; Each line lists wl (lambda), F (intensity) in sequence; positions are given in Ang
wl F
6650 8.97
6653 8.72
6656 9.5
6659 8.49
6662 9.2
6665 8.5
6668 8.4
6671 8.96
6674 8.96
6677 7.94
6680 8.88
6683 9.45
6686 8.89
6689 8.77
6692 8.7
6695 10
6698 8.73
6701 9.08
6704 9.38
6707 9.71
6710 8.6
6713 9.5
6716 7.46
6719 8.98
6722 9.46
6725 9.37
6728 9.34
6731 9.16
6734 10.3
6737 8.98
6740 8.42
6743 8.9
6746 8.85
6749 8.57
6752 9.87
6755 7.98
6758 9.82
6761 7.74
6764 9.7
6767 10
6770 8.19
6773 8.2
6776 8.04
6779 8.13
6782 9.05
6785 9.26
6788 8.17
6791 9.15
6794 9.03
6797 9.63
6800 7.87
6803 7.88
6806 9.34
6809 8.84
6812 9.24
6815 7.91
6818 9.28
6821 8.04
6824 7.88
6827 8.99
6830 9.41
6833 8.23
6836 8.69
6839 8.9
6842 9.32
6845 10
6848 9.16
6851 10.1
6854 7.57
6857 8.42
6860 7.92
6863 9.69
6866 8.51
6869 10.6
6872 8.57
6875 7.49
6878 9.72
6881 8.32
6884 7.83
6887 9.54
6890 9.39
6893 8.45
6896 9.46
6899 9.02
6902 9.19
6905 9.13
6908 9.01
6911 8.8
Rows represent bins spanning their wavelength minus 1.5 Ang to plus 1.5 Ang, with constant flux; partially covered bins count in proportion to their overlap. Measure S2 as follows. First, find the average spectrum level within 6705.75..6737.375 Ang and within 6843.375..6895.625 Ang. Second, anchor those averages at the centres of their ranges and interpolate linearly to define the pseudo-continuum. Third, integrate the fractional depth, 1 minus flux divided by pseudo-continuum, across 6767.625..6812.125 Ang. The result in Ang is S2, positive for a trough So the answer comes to 1.8 Ang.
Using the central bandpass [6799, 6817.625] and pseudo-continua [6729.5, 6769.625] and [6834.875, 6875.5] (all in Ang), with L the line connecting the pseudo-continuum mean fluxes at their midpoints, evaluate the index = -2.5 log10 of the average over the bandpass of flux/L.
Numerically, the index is 0.05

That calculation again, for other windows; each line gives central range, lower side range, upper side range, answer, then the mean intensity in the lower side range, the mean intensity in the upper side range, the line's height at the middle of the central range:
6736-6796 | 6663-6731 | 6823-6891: 0.015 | 8.96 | 8.88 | 8.93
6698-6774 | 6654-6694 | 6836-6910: -0.018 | 8.83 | 8.96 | 8.87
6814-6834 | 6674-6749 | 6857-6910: 0.049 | 9.02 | 8.92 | 8.95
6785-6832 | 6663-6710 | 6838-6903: 0.029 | 8.95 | 8.96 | 8.96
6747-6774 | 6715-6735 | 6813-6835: 0.005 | 9.17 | 8.55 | 8.95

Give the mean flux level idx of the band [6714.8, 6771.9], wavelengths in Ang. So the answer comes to 9.01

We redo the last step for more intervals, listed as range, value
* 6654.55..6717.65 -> 8.91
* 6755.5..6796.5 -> 8.81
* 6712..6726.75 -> 8.94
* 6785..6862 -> 8.77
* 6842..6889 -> 8.91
